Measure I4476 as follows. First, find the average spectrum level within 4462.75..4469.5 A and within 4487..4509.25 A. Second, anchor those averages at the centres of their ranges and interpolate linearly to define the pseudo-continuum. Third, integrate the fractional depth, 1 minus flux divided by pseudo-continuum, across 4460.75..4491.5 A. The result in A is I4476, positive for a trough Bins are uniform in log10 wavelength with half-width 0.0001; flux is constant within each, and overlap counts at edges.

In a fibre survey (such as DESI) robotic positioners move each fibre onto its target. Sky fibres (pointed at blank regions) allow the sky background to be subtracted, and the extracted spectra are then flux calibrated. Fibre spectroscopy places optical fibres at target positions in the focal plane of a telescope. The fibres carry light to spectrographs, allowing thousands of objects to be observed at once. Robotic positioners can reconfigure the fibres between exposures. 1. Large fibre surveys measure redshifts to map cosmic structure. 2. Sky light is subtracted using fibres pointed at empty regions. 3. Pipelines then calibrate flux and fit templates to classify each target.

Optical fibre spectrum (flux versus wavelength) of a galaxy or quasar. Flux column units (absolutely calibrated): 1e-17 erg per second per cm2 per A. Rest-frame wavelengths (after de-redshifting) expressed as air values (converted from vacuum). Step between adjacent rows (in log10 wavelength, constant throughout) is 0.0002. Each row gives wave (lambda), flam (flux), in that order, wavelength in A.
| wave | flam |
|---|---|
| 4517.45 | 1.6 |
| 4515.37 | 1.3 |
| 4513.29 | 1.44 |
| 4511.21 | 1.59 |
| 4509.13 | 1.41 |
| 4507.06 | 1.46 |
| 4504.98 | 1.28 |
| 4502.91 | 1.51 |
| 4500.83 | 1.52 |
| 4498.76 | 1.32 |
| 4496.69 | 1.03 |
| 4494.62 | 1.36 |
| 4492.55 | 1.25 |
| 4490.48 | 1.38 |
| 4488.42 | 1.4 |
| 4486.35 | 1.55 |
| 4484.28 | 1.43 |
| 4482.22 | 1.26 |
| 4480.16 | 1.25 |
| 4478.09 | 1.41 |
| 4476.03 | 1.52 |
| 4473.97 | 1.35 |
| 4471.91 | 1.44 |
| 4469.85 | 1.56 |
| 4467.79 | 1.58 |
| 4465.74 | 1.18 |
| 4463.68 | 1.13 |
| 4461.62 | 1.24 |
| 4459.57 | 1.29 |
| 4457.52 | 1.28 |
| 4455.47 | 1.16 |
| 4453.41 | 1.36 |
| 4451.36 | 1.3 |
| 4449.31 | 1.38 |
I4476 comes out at -1.0 A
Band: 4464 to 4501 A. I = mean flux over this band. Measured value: 1.37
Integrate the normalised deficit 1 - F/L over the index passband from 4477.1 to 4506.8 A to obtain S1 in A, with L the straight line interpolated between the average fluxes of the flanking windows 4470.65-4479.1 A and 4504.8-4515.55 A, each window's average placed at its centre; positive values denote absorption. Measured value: 1.6 A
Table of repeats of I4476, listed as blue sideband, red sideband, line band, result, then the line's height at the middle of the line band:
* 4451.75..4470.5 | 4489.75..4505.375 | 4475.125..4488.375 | -0.8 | 1.32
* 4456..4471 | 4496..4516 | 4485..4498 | 0.4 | 1.37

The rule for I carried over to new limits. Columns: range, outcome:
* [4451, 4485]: 1.34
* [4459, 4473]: 1.35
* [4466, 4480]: 1.45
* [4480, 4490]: 1.39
